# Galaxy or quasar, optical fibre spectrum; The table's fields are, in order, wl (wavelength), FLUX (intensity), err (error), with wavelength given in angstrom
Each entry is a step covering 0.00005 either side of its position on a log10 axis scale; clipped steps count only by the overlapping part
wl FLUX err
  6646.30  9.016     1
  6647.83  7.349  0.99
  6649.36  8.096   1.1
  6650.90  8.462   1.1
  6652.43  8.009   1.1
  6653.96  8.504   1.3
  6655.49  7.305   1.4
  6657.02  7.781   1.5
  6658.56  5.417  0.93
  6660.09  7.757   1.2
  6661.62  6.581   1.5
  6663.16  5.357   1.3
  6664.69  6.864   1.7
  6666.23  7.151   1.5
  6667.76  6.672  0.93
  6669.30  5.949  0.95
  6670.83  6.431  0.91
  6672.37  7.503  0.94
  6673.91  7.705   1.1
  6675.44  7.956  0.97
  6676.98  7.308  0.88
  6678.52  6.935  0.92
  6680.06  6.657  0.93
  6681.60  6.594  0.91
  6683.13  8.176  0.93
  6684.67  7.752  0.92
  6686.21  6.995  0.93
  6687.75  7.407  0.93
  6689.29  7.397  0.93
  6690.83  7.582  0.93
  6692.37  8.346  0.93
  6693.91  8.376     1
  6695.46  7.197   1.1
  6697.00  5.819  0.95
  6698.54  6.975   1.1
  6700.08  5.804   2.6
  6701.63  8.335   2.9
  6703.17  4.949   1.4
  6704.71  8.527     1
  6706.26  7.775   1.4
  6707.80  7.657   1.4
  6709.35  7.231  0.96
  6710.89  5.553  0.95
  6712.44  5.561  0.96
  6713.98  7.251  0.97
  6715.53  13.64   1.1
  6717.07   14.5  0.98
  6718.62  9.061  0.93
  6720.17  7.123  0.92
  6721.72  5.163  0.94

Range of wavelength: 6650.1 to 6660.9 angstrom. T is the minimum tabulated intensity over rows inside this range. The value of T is 5.417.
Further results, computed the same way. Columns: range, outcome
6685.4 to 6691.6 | 6.995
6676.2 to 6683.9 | 6.594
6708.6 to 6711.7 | 5.553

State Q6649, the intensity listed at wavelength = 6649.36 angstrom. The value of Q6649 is 8.096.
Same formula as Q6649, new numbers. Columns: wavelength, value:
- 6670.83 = 6.431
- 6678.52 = 6.935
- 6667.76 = 6.672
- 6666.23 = 7.151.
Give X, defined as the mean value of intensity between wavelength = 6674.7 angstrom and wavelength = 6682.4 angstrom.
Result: 7.09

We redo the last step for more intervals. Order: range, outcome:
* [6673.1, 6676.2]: 7.83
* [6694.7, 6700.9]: 6.46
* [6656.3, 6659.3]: 6.58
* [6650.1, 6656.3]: 8.07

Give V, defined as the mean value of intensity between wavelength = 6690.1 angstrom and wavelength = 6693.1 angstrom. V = 7.97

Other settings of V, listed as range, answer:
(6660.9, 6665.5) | 6.26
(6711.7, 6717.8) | 10.2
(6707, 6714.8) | 6.69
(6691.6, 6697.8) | 7.43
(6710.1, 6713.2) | 5.57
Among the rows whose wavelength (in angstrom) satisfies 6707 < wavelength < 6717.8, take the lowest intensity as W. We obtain 5.553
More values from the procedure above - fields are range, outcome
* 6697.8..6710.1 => 4.949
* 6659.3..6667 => 5.357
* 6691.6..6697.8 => 5.819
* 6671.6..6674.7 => 7.503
